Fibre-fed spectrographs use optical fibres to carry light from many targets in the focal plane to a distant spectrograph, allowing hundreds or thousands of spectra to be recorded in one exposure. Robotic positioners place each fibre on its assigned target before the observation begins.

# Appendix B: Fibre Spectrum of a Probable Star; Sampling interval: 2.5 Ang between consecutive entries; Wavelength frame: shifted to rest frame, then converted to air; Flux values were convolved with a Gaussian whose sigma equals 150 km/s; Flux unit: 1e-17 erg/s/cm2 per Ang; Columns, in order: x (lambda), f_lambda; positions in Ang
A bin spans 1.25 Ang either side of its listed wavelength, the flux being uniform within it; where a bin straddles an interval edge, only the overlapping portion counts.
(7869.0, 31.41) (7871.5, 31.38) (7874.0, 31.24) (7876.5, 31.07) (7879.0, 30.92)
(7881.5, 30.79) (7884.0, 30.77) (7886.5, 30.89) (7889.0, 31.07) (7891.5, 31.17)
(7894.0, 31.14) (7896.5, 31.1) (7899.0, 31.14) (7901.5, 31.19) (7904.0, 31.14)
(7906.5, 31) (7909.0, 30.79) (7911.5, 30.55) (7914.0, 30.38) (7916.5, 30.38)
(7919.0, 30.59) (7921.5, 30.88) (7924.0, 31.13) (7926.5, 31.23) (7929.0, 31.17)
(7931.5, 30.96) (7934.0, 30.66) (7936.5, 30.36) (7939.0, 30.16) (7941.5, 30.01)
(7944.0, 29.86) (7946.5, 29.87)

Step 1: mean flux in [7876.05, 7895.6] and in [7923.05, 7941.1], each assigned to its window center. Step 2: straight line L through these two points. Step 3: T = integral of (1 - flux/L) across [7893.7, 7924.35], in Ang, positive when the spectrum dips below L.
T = 0.0 Ang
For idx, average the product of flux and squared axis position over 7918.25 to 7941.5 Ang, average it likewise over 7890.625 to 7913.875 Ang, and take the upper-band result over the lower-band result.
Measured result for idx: 1.00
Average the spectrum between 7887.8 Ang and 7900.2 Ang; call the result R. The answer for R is 31.1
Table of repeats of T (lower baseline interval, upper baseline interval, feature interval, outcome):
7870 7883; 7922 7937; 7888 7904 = -0.1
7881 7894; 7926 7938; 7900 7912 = 0.0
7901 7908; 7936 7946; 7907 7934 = -0.1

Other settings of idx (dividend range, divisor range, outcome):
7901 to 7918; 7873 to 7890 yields 1.00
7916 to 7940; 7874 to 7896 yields 1.00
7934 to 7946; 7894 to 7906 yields 0.98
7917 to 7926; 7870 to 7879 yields 1.00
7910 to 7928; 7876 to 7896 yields 1.00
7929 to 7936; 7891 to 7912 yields 1.00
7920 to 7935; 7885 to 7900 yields 1.01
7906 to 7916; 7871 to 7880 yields 0.99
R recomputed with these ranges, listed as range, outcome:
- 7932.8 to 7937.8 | 30.5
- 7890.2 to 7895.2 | 31.2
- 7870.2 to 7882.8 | 31.1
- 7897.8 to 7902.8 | 31.2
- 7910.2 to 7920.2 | 30.5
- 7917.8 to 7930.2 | 31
